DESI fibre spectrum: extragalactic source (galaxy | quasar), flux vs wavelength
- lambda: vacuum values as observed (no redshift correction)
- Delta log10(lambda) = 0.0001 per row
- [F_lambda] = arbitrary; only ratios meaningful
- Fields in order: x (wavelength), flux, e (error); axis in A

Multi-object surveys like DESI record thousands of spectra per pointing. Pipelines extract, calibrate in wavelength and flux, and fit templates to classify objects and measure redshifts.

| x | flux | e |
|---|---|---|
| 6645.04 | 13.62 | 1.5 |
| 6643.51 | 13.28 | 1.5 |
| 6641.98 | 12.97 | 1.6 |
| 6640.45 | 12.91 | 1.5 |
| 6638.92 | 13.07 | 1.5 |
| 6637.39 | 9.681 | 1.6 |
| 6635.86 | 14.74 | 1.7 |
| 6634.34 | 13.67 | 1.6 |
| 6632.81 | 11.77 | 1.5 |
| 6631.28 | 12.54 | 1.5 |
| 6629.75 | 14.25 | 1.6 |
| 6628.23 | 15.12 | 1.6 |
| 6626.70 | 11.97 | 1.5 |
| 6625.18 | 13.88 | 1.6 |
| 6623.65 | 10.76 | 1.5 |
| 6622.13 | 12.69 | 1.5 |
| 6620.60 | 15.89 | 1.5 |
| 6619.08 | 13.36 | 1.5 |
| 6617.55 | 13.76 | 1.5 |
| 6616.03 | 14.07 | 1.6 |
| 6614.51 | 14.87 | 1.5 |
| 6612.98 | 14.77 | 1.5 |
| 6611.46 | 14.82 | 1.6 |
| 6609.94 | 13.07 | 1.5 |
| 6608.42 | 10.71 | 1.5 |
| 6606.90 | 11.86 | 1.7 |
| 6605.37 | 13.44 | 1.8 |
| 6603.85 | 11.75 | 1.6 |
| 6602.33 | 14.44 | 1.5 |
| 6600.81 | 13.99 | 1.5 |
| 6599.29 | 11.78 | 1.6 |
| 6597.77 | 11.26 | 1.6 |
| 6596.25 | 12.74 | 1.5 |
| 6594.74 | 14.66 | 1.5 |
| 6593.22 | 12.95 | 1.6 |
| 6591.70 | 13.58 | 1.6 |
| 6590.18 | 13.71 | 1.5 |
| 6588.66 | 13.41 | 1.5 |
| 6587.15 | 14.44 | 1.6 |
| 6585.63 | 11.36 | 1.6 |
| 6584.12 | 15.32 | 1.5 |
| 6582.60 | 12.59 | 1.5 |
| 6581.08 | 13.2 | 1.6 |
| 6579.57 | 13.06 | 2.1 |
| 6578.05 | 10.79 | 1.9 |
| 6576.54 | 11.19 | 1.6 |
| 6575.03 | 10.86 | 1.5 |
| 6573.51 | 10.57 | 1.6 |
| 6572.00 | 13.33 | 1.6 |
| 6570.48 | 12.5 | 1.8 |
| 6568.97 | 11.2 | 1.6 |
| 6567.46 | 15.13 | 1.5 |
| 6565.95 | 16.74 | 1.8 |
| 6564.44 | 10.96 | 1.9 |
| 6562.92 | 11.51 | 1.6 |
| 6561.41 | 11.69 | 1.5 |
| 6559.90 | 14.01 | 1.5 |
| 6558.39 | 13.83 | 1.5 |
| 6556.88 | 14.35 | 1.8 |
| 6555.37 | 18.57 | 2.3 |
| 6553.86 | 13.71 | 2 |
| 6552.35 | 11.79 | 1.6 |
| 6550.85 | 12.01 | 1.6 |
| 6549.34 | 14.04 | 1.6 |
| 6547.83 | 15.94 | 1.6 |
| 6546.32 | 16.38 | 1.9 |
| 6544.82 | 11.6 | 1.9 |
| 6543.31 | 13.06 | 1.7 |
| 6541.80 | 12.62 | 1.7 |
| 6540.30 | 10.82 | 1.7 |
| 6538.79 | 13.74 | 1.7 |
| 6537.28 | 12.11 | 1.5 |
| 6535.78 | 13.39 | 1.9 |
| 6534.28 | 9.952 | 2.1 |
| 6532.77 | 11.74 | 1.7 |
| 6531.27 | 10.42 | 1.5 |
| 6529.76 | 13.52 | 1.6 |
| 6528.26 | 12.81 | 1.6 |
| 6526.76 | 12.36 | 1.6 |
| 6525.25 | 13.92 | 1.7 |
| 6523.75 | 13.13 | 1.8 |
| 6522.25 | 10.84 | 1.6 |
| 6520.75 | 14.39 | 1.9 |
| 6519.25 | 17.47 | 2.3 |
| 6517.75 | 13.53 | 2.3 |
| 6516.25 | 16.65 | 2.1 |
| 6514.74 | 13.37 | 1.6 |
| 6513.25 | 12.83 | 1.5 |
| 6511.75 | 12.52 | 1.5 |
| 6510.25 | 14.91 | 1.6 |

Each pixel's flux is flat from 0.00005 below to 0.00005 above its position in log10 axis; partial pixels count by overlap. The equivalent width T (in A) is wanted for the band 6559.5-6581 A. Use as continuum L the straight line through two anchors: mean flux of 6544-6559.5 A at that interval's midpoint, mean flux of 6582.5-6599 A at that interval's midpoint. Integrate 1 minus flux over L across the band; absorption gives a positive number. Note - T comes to 2.1 A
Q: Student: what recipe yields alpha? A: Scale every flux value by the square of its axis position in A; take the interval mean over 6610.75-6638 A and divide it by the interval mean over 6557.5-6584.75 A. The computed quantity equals 1.08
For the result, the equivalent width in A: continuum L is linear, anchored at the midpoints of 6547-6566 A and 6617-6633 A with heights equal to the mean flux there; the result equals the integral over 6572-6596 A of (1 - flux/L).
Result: 1.3 A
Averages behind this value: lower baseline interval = 13.7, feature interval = 12.8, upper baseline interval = 13.3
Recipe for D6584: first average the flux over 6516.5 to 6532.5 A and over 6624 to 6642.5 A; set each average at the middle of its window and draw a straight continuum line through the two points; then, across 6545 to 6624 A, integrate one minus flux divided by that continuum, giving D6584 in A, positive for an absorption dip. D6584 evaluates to -0.7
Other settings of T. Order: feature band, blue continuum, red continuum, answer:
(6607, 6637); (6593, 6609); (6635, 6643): -1.7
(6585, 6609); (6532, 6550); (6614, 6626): 0.9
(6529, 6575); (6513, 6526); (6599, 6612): 2.0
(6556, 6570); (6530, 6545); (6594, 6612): -1.1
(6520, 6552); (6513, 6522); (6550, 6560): 3.4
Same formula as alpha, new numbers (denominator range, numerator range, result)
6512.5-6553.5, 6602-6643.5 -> 1.03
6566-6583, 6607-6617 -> 1.11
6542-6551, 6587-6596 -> 1.00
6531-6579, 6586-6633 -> 1.05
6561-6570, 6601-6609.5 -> 0.98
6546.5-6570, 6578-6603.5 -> 0.97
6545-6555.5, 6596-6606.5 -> 0.91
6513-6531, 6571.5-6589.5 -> 0.93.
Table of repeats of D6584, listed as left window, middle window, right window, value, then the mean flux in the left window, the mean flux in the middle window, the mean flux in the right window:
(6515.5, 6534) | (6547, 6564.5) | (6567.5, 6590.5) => -1.0 A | 13.3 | 13.6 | 12.6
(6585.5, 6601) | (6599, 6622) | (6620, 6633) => -0.6 A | 13.1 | 13.5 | 13.2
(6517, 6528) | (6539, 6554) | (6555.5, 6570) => 0.4 A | 13.6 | 13.2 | 13.5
